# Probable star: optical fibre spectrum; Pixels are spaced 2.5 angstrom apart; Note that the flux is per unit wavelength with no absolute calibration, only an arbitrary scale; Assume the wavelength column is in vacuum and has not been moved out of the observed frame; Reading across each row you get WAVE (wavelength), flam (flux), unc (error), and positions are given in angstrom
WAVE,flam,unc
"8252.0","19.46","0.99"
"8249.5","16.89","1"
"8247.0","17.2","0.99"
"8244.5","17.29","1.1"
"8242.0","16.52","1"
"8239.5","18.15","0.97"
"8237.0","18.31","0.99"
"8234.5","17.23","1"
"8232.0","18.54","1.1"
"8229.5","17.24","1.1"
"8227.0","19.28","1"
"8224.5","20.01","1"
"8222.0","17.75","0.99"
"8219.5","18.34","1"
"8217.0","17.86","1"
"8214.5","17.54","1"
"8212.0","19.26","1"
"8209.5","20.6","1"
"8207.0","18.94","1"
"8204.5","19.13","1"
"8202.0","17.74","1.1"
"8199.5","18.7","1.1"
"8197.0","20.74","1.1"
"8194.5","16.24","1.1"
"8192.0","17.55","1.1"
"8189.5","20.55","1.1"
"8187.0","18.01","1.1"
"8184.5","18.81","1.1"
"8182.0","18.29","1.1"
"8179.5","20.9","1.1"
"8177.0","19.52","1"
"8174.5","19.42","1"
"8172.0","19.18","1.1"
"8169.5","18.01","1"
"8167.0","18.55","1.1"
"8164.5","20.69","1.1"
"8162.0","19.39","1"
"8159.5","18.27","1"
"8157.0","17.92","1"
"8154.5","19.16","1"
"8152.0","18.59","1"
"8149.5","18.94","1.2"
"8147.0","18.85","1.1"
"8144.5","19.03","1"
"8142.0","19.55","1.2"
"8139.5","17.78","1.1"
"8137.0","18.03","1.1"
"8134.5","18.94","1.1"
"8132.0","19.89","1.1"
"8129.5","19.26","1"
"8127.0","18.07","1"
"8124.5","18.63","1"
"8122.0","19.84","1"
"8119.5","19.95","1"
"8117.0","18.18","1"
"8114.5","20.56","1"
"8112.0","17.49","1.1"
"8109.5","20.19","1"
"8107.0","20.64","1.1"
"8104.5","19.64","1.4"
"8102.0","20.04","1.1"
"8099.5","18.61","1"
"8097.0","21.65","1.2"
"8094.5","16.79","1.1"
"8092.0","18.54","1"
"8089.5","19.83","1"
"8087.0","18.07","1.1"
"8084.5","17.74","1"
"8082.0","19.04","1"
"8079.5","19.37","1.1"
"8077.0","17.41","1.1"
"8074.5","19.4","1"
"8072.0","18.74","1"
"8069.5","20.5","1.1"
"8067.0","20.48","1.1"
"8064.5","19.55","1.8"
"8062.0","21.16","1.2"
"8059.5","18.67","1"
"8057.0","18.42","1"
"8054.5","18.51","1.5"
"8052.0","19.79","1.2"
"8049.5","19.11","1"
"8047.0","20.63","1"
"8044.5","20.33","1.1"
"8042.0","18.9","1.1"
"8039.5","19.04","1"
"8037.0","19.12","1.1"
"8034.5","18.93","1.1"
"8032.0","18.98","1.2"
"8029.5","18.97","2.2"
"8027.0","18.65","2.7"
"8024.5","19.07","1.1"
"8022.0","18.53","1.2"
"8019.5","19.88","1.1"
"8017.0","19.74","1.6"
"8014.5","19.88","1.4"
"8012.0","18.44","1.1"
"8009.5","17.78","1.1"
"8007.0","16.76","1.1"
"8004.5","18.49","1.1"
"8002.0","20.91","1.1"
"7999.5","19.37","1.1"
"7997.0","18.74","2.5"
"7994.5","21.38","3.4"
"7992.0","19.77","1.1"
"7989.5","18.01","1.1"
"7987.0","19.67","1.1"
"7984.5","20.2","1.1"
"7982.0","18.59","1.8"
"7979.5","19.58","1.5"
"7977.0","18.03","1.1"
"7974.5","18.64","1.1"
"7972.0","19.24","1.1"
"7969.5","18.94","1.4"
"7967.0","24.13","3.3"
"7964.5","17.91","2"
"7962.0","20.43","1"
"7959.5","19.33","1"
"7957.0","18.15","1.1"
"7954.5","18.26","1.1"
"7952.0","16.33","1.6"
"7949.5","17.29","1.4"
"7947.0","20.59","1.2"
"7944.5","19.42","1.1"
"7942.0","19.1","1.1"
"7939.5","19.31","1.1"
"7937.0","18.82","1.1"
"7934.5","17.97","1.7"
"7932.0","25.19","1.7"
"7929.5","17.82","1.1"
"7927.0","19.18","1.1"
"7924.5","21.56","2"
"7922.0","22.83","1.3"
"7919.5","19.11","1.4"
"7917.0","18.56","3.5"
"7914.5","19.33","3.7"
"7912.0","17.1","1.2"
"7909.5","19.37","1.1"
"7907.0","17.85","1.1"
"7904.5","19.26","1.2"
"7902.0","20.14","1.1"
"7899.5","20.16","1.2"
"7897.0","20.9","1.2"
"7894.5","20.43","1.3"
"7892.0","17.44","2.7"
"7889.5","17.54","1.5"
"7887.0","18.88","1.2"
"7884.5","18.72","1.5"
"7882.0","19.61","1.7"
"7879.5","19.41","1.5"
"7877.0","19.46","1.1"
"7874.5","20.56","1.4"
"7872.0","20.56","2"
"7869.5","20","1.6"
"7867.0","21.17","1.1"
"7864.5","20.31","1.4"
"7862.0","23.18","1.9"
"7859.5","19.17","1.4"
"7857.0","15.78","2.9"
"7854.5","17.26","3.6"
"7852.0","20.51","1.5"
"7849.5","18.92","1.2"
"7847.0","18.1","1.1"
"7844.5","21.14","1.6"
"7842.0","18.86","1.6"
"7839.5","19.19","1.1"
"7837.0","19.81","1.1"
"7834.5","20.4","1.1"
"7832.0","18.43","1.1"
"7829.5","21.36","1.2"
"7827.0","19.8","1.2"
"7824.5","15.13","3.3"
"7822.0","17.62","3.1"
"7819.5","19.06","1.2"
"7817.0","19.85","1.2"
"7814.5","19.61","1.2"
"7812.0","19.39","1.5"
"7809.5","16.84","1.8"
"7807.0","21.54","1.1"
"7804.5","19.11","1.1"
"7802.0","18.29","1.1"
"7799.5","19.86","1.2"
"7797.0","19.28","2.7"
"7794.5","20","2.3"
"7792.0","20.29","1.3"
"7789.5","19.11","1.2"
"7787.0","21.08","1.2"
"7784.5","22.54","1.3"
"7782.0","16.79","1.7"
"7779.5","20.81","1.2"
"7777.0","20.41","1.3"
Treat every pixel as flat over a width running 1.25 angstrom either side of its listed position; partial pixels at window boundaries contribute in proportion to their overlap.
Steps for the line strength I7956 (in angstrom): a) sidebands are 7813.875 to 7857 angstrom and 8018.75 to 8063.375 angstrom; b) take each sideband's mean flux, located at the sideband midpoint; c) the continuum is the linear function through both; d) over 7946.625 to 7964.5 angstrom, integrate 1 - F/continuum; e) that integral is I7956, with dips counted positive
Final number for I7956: 0.6 angstrom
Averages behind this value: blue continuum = 19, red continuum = 19.3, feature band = 18.5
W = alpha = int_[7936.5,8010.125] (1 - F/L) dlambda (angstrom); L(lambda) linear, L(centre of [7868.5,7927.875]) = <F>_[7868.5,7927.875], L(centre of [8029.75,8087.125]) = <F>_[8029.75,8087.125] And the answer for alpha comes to 1.0 angstrom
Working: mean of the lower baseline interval 19.5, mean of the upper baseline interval 19.2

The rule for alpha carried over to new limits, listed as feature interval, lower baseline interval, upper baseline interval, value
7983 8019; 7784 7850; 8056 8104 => 0.0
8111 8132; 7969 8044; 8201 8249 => -0.5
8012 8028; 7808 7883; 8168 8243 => -0.2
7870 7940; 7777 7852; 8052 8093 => -0.8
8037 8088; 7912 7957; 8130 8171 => -0.5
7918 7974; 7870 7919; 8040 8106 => -0.9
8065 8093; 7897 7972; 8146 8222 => 0.1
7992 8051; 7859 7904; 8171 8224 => 0.6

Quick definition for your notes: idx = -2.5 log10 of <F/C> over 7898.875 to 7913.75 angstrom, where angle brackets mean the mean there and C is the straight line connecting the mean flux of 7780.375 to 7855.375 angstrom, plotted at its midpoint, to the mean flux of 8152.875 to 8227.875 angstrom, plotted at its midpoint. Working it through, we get 0.02 mag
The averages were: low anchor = 19.3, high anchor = 18.9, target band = 18.9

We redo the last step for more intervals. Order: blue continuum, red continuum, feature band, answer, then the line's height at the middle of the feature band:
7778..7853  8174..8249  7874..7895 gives 0.014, 19.3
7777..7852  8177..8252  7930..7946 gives -0.042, 19.1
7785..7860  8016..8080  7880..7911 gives 0.003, 19.2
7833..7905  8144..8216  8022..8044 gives 0.013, 19.2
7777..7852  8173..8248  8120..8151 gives -0.013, 18.7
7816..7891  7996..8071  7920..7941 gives -0.054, 19.3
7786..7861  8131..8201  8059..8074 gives -0.051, 19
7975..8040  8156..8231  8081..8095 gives 0.033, 19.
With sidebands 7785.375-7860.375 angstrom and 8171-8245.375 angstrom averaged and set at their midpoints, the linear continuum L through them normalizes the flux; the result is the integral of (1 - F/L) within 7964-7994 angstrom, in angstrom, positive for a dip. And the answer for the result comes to -0.9 angstrom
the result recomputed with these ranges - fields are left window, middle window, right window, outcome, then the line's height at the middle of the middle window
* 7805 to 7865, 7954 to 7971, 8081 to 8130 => -0.4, 19.2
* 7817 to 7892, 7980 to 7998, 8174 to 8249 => -0.5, 19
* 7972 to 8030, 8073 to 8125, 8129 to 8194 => -0.4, 19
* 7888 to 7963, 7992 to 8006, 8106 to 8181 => -0.4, 19.2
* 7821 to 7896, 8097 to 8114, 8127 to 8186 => -0.6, 19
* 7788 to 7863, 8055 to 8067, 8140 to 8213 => -0.3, 19.1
